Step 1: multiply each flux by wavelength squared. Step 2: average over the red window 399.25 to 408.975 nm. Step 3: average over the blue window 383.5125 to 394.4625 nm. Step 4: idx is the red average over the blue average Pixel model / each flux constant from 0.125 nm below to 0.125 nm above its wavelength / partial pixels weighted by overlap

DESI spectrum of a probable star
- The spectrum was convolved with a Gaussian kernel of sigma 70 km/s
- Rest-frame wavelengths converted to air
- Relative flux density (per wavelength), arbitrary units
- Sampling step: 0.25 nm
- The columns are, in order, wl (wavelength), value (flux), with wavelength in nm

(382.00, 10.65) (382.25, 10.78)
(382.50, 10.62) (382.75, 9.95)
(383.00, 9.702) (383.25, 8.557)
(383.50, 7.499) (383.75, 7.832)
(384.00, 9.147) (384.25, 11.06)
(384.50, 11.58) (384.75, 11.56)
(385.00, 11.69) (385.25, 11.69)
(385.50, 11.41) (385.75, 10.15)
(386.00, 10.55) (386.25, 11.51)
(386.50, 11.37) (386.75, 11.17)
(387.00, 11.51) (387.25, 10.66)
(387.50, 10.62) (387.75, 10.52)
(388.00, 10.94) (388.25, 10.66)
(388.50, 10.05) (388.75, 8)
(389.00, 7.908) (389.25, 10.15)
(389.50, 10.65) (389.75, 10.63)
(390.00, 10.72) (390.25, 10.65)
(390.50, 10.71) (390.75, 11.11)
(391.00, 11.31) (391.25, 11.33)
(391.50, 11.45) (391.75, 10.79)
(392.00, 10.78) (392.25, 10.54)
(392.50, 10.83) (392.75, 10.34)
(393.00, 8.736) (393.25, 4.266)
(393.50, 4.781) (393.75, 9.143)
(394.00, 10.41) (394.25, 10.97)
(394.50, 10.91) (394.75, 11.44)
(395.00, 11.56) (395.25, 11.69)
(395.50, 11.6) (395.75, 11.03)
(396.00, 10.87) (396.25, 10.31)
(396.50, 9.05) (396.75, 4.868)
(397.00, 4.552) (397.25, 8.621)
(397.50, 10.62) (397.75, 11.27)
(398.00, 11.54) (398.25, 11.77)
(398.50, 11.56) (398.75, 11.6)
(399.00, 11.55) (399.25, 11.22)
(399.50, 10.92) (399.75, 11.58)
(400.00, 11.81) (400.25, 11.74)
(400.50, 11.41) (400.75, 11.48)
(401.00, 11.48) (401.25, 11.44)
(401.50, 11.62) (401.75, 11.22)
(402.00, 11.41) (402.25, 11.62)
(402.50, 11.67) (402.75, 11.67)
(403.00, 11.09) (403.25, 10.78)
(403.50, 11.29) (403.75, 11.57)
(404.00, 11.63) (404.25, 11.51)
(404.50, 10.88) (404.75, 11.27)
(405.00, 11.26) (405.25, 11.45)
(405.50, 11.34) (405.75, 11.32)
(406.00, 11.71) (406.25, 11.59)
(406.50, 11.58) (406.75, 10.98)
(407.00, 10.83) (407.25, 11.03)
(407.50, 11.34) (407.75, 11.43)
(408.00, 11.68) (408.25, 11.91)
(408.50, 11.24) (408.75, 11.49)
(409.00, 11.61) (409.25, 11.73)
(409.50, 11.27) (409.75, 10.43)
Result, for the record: 1.20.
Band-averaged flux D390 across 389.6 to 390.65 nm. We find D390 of 10.7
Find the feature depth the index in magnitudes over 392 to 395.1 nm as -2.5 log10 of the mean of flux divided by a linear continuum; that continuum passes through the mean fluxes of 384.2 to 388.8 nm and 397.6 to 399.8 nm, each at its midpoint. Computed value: 0.18 mag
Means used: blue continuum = 10.9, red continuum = 11.4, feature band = 9.53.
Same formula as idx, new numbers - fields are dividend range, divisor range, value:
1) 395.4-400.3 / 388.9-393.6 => 1.08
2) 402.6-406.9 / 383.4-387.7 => 1.17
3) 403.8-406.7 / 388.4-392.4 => 1.18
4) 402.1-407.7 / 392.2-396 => 1.21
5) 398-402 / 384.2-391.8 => 1.13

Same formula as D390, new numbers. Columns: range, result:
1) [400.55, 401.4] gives 11.5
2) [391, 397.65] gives 9.71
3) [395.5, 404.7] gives 10.9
